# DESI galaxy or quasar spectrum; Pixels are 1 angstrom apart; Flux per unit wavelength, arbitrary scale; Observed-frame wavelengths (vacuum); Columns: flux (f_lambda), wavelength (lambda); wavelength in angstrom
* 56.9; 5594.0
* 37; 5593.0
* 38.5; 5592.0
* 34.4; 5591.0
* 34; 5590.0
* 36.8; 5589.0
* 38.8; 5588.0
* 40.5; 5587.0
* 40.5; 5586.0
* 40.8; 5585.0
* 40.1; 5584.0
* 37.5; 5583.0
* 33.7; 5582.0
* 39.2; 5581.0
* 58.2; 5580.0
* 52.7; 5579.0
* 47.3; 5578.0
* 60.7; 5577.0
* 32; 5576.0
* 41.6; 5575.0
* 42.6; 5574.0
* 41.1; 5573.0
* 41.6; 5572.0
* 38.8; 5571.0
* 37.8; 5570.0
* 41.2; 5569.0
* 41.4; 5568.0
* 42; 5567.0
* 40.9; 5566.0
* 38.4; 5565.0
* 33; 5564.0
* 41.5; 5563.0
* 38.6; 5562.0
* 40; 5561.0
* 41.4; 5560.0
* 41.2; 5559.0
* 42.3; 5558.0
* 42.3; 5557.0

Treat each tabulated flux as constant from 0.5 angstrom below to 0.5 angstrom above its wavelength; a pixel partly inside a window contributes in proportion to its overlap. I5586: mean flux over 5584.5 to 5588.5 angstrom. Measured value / 40.1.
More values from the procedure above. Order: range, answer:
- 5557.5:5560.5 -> 41.6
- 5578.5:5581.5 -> 50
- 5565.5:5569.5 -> 41.4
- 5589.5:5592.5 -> 35.6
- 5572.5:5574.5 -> 41.9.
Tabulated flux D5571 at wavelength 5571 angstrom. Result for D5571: 38.8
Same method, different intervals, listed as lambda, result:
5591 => 34.4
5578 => 47.3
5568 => 41.4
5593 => 37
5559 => 41.2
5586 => 40.5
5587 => 40.5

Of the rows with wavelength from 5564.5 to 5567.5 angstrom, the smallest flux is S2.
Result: 38.4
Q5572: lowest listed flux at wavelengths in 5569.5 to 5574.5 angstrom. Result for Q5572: 37.8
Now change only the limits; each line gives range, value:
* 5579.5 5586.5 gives 33.7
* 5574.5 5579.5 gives 32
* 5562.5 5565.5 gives 33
